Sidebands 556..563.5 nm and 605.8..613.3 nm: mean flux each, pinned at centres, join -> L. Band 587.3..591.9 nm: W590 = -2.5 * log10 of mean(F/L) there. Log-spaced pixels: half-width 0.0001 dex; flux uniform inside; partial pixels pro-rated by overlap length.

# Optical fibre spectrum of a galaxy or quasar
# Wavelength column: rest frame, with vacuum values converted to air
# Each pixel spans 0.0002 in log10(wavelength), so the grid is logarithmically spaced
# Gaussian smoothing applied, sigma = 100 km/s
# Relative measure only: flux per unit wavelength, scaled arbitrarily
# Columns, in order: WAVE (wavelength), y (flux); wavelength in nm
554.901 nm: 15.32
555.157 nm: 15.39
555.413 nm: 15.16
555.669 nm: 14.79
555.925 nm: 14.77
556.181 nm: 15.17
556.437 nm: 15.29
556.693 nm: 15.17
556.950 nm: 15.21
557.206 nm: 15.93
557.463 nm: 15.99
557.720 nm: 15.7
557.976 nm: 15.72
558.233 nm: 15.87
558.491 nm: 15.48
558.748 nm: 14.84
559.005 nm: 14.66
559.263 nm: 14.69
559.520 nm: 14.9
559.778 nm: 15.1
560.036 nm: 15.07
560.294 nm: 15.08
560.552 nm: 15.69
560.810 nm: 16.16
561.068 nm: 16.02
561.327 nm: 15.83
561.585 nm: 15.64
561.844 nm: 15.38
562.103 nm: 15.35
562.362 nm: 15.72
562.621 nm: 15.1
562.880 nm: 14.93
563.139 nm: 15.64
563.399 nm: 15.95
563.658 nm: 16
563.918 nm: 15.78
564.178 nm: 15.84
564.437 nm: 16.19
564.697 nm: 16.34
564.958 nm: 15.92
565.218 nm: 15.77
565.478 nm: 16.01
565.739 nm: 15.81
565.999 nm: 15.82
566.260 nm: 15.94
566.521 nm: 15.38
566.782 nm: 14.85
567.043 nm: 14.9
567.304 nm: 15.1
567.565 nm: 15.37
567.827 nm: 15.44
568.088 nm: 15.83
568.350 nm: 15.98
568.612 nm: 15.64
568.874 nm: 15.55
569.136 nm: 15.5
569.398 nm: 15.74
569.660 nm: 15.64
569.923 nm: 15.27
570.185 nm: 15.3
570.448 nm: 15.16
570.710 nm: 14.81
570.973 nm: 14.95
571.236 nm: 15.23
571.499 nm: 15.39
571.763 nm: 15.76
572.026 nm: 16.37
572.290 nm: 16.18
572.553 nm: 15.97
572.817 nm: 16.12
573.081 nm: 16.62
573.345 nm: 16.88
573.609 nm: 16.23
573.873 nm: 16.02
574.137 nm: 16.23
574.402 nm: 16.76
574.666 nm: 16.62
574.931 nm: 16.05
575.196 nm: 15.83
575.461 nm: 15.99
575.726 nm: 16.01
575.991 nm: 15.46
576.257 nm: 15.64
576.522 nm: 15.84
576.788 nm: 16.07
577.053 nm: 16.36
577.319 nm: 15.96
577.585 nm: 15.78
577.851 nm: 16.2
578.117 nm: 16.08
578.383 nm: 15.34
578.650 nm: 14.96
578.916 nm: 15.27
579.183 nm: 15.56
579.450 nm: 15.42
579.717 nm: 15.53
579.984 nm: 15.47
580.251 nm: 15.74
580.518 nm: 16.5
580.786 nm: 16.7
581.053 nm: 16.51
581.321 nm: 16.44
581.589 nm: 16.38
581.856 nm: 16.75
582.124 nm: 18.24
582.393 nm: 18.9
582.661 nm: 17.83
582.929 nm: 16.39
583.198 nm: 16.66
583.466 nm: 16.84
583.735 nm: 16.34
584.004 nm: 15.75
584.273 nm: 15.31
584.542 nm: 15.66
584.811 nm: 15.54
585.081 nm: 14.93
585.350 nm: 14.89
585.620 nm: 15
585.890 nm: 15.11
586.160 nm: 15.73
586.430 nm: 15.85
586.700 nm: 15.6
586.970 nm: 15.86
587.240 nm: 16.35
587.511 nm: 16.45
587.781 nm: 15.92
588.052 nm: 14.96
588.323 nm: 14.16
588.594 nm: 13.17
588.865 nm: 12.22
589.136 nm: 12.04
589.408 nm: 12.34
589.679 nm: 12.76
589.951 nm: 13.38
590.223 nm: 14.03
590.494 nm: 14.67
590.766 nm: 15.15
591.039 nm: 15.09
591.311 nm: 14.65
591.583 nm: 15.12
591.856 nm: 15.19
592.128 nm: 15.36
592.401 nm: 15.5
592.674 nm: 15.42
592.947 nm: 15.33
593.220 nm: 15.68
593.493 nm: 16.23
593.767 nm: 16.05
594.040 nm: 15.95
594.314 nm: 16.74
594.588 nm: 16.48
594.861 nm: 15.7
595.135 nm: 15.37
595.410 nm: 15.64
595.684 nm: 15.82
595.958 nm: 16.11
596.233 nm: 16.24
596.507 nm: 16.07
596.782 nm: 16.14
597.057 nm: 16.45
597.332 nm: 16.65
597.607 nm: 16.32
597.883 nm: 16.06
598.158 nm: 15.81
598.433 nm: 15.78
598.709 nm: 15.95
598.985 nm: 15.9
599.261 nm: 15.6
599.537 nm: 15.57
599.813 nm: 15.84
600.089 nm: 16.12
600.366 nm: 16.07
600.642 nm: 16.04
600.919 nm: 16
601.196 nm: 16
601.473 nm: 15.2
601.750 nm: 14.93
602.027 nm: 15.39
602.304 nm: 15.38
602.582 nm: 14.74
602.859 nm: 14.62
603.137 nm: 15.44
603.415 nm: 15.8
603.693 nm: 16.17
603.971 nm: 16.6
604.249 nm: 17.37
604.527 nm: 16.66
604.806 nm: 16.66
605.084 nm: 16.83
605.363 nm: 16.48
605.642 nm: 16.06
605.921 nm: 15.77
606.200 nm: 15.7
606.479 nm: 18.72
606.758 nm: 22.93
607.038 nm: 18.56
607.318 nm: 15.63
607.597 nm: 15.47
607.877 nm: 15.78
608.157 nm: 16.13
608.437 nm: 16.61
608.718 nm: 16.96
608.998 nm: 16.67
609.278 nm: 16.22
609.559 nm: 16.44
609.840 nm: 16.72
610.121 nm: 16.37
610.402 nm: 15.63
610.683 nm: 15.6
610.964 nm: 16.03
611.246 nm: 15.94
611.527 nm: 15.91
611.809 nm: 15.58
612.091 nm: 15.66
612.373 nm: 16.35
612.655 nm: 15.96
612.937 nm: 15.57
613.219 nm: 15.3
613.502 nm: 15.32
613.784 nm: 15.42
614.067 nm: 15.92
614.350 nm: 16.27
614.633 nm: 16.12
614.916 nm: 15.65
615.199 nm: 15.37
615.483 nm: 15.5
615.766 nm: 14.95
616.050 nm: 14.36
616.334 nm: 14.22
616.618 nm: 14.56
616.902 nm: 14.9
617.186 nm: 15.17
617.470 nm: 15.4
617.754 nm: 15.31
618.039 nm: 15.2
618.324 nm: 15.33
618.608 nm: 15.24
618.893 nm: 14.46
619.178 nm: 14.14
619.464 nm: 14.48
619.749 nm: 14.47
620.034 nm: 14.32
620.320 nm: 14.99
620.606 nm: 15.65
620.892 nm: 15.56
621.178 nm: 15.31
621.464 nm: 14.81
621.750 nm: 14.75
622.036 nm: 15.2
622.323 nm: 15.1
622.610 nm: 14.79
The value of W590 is 0.13 mag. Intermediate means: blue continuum 15.4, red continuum 16.5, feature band 14.2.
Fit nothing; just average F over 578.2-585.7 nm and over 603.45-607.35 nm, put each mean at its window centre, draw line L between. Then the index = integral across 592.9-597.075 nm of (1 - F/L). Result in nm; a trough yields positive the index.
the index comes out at 0.17 nm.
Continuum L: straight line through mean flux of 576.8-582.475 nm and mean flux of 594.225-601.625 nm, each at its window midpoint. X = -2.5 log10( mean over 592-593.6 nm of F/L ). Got 0.03 mag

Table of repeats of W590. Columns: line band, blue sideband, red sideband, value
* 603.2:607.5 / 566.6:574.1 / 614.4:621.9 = -0.12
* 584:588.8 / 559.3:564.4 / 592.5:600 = 0.04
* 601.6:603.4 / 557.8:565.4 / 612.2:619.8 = 0.01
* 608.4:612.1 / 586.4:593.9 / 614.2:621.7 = -0.08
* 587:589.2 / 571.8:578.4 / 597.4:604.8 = 0.10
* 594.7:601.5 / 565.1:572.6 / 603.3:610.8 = 0.03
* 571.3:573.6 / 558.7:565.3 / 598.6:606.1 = -0.03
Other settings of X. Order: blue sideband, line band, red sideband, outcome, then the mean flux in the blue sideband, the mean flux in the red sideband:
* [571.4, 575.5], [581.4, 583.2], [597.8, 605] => -0.08 mag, 16.2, 15.8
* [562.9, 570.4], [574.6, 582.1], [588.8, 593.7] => -0.06 mag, 15.6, 14.5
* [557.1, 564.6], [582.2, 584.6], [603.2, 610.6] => -0.04 mag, 15.5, 16.7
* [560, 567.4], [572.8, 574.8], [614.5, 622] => -0.06 mag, 15.6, 15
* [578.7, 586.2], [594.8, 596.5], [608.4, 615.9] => 0.01 mag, 16.1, 15.9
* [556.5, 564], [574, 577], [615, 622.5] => -0.05 mag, 15.5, 15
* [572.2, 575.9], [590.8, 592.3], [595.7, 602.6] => 0.06 mag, 16.2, 15.9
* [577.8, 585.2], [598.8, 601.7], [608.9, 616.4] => 0.01 mag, 16.2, 15.8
